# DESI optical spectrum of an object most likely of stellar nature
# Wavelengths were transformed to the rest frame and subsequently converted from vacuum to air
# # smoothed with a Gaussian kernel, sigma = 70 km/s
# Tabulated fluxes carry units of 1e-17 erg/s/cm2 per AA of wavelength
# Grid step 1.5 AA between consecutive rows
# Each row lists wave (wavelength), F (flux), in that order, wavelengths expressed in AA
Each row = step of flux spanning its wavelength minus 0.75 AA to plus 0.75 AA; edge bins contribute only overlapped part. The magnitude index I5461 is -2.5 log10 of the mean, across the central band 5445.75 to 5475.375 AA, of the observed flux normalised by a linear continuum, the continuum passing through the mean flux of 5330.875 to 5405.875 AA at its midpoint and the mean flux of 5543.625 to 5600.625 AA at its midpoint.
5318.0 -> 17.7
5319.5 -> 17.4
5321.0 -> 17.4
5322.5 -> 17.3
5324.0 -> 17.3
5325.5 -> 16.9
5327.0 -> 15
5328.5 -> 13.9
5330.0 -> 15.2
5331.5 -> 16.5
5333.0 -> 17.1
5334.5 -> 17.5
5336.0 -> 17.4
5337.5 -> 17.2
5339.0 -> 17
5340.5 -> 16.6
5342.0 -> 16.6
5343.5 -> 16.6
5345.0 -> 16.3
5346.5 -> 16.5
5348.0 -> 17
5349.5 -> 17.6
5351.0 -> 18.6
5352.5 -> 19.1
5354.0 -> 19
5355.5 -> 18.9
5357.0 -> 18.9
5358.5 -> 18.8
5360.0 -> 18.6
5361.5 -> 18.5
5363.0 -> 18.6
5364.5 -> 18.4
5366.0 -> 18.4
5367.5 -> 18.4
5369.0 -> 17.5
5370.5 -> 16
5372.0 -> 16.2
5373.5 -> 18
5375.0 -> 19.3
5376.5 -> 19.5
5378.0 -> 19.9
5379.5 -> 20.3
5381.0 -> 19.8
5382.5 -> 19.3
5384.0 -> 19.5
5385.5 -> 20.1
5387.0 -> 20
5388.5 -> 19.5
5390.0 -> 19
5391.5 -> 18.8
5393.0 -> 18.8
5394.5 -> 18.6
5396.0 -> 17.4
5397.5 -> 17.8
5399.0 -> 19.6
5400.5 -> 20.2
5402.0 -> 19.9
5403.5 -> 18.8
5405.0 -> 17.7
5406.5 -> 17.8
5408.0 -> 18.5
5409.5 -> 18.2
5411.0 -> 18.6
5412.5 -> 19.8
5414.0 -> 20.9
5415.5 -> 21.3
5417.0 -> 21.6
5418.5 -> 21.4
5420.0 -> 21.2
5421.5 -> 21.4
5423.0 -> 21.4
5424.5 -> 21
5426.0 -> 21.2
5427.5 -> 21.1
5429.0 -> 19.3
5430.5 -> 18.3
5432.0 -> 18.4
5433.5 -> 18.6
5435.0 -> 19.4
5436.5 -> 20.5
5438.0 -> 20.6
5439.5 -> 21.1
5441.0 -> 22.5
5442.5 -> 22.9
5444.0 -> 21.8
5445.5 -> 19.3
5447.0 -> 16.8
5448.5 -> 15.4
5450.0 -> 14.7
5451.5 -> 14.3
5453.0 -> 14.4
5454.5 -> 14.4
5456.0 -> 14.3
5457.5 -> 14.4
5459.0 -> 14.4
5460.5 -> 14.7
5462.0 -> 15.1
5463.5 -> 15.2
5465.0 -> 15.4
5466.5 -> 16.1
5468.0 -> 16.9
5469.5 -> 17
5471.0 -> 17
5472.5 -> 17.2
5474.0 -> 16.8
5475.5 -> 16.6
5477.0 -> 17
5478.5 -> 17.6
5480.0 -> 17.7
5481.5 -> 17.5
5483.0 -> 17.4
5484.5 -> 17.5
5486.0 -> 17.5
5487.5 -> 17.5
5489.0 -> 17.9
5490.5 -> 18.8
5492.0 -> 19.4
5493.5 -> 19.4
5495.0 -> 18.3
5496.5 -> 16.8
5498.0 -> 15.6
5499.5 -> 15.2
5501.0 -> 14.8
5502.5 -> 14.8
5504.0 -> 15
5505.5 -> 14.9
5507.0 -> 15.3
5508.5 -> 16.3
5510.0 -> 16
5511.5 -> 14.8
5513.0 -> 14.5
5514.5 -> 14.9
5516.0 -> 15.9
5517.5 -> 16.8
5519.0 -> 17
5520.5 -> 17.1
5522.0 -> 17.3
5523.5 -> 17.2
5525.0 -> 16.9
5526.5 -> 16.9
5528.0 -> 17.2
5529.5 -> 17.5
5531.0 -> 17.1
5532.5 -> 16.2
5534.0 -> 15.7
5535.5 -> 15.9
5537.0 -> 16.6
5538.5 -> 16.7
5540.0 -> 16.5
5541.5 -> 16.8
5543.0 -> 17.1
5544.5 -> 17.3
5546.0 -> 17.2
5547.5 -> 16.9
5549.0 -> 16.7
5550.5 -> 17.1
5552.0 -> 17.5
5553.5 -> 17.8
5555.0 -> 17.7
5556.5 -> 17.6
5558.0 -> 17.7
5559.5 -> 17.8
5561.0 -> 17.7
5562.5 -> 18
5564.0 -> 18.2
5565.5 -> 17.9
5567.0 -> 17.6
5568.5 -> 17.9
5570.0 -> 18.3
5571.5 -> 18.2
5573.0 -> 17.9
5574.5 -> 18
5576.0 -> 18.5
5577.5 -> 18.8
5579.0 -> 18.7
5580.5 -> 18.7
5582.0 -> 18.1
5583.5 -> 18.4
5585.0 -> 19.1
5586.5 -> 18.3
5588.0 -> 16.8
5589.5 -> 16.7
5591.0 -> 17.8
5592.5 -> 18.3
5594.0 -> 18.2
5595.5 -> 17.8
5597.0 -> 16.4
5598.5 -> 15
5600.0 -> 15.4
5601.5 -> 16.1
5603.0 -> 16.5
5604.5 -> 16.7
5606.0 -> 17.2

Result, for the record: 0.16 mag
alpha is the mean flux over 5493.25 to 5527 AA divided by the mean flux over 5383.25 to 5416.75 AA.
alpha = 0.8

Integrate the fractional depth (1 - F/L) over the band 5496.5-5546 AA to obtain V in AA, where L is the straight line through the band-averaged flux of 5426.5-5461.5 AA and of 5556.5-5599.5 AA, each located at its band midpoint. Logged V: 4.6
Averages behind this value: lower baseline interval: 17.9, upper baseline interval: 17.9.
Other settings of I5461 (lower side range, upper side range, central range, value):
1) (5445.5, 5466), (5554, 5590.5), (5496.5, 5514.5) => 0.07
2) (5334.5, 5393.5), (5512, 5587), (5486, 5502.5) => 0.02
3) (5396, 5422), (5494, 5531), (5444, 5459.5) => 0.17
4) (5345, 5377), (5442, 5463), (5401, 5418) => -0.14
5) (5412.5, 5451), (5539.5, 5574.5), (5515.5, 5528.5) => 0.08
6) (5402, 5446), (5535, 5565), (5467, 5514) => 0.12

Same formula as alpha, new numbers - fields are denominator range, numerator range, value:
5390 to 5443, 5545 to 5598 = 0.90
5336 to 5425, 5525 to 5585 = 0.93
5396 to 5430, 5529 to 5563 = 0.86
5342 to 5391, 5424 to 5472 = 0.96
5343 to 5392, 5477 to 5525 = 0.90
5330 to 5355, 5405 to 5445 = 1.18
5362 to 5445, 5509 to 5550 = 0.85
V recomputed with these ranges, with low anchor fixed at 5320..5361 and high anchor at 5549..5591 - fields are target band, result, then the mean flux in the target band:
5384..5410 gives -2.2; 18.9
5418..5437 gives -3.0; 20.2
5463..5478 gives 0.9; 16.6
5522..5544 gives 1.3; 16.8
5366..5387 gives -1.8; 18.8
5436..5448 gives -2.1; 20.6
